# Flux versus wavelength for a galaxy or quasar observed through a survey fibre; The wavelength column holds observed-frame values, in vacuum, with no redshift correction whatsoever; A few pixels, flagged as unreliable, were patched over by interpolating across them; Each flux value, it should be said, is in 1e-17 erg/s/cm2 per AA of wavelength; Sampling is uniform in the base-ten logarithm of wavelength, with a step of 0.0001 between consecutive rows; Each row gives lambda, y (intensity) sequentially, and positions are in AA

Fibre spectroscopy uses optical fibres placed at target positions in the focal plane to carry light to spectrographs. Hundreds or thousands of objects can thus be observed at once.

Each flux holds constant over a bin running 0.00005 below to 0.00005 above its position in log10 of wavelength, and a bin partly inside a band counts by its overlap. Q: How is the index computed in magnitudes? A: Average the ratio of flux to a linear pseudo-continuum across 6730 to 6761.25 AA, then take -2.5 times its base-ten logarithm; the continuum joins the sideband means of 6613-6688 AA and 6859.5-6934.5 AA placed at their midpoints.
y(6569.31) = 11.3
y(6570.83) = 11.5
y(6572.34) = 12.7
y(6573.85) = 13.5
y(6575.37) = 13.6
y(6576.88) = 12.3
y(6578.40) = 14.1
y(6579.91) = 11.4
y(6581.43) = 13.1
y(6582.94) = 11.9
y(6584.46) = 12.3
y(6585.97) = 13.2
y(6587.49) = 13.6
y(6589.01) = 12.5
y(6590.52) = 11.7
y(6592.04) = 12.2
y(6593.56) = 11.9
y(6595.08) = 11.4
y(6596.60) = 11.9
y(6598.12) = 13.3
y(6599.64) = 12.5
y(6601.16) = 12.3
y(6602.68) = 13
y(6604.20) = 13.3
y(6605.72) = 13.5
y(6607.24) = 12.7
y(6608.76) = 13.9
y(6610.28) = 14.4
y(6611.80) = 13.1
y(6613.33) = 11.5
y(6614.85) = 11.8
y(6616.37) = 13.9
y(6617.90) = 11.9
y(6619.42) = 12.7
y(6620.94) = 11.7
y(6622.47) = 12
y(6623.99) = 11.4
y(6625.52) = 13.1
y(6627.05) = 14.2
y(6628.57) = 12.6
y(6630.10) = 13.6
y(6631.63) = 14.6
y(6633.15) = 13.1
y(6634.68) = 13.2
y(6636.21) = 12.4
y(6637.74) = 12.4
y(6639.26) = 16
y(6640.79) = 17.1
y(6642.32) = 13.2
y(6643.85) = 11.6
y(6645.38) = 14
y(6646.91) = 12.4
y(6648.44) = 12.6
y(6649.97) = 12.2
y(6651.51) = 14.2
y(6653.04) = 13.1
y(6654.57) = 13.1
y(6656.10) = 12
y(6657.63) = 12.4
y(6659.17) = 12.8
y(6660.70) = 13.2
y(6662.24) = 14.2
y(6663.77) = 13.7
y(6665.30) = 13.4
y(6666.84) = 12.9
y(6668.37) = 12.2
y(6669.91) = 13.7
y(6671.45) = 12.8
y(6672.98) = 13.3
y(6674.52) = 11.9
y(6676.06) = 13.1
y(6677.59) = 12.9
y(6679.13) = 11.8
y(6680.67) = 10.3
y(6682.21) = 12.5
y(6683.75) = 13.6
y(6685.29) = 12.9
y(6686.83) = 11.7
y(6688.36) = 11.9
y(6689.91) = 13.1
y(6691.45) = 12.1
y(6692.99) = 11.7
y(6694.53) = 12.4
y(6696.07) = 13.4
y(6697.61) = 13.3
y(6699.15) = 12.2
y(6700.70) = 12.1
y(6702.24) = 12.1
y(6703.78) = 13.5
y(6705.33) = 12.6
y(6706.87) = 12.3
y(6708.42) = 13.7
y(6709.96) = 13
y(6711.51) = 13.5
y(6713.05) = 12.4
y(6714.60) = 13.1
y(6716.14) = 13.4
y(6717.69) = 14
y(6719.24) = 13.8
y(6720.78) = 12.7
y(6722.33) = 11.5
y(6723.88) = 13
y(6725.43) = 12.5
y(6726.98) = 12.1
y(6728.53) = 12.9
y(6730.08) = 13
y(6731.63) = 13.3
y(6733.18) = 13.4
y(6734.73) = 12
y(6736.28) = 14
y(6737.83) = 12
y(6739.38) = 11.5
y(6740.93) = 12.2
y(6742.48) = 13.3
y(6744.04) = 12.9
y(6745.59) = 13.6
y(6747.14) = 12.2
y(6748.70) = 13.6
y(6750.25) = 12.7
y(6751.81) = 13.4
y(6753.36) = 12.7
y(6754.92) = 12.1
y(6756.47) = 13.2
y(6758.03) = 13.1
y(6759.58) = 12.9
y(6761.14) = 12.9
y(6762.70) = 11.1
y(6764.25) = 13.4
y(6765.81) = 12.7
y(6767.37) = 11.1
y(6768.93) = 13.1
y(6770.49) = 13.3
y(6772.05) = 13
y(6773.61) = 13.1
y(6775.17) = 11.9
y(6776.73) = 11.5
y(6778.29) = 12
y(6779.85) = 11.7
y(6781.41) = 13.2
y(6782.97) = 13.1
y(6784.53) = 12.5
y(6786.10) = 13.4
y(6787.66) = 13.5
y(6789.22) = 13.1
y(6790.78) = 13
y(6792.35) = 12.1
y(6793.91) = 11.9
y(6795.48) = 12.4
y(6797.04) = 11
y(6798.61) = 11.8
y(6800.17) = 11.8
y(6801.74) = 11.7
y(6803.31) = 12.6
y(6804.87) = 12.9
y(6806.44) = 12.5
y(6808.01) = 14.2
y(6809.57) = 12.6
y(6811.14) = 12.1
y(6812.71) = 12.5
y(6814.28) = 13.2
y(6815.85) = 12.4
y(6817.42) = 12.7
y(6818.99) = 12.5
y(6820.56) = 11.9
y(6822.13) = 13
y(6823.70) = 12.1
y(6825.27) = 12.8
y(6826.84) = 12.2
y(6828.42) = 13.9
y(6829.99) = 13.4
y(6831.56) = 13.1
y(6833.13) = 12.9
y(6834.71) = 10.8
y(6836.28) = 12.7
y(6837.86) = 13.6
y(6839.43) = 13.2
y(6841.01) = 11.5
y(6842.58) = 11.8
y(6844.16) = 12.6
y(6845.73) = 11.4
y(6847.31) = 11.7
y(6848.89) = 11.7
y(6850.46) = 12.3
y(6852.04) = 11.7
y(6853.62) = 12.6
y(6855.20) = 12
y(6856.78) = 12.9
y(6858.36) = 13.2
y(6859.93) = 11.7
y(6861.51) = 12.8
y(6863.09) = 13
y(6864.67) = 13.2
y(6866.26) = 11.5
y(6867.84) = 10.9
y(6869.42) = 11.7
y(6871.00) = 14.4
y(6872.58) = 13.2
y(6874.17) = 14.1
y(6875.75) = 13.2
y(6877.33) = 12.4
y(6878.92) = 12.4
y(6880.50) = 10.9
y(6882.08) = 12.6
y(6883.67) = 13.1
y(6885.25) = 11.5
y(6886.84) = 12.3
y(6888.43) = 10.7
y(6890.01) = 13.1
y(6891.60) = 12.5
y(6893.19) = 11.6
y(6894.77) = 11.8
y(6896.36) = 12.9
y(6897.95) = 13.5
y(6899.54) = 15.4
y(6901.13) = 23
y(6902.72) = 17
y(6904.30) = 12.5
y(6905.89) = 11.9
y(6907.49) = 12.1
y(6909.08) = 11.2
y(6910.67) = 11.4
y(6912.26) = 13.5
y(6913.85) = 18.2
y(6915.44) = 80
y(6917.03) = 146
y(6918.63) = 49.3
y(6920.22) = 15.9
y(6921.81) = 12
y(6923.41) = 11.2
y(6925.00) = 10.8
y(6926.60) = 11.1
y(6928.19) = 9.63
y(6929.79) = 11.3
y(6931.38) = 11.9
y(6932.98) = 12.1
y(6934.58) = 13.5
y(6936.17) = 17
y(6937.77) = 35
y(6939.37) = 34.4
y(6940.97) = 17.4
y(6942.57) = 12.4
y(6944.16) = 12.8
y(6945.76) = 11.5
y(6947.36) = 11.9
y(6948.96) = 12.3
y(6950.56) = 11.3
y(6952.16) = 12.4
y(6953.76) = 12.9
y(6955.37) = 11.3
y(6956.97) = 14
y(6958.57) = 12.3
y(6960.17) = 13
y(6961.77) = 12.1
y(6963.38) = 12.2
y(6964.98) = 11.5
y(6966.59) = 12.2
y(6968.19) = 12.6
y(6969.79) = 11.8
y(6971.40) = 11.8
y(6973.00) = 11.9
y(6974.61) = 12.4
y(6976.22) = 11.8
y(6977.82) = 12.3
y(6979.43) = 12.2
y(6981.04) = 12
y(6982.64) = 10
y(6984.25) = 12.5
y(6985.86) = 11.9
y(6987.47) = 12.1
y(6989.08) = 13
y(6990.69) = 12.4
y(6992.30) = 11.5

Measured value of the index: 0.15 mag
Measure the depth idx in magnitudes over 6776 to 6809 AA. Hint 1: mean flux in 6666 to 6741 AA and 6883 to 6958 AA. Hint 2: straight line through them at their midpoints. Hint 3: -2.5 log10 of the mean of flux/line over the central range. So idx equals 0.22 mag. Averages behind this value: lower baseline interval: 12.7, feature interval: 12.5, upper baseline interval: 18.9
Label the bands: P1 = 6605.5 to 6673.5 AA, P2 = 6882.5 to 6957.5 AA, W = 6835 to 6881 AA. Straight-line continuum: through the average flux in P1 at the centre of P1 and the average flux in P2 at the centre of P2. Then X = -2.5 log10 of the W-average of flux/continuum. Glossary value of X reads 0.38 mag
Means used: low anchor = 13.1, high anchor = 18.9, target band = 12.4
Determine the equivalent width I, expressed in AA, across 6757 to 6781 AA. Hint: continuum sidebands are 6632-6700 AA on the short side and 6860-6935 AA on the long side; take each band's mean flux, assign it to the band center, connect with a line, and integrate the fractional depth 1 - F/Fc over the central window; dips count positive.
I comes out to 4.2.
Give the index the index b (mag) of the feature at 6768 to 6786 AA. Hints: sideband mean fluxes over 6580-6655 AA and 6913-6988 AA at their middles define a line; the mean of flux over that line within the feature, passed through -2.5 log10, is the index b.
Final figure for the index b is 0.23 mag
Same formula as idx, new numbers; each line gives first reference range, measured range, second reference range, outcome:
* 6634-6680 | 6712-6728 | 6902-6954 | 0.170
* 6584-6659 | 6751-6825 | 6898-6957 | 0.339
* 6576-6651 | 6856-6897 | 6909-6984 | 0.357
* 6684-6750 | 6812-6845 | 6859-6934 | 0.252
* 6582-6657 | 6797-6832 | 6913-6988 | 0.273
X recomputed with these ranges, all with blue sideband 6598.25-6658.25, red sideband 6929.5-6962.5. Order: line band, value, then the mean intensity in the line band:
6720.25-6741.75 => 0.090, 12.6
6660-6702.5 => 0.059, 12.7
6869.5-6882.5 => 0.134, 12.8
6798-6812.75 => 0.134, 12.5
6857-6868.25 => 0.166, 12.4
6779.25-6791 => 0.083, 13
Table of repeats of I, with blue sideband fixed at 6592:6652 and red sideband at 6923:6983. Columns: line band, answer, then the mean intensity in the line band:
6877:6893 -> 1.49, 12.1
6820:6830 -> 0.41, 12.7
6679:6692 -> 0.83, 12.2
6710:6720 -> -0.17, 13.3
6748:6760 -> 0.19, 13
